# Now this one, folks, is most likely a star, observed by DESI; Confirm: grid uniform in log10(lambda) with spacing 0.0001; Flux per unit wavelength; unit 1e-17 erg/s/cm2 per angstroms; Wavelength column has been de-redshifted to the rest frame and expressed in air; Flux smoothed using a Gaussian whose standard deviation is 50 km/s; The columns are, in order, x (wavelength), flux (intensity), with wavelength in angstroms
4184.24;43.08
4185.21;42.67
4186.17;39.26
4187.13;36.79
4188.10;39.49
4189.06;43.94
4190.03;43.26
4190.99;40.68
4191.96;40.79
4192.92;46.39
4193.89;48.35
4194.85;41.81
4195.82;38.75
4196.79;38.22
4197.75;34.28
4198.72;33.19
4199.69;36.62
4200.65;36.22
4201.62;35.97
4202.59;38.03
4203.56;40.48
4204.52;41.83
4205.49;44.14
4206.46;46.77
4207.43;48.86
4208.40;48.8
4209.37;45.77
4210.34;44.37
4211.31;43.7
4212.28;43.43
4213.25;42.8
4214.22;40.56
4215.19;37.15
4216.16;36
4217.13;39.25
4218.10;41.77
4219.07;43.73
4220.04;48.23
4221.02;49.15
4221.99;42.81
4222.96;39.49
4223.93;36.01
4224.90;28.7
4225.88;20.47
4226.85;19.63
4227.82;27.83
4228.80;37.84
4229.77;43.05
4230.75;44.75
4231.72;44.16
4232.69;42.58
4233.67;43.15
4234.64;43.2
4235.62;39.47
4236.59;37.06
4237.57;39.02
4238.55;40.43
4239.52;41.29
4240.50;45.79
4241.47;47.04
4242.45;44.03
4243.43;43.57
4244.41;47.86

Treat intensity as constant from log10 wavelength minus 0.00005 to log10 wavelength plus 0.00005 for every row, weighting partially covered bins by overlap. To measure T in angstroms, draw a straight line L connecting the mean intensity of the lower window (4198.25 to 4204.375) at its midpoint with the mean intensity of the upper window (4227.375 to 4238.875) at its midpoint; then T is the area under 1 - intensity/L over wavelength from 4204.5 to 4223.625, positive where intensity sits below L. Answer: -2.5 angstroms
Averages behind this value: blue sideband 37.1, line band 43.4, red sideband 40.2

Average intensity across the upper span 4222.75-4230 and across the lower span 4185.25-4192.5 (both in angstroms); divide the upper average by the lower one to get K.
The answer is 0.8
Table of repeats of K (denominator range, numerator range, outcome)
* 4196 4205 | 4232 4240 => 1.10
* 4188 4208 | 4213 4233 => 0.94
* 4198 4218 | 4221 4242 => 0.94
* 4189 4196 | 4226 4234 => 0.86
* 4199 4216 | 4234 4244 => 1.01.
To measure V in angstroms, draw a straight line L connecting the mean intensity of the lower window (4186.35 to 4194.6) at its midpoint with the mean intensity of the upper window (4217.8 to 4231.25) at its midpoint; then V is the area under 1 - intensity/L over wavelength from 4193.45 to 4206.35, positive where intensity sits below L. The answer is 0.5 angstroms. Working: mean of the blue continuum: 42.3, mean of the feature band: 39.3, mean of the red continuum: 37.3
